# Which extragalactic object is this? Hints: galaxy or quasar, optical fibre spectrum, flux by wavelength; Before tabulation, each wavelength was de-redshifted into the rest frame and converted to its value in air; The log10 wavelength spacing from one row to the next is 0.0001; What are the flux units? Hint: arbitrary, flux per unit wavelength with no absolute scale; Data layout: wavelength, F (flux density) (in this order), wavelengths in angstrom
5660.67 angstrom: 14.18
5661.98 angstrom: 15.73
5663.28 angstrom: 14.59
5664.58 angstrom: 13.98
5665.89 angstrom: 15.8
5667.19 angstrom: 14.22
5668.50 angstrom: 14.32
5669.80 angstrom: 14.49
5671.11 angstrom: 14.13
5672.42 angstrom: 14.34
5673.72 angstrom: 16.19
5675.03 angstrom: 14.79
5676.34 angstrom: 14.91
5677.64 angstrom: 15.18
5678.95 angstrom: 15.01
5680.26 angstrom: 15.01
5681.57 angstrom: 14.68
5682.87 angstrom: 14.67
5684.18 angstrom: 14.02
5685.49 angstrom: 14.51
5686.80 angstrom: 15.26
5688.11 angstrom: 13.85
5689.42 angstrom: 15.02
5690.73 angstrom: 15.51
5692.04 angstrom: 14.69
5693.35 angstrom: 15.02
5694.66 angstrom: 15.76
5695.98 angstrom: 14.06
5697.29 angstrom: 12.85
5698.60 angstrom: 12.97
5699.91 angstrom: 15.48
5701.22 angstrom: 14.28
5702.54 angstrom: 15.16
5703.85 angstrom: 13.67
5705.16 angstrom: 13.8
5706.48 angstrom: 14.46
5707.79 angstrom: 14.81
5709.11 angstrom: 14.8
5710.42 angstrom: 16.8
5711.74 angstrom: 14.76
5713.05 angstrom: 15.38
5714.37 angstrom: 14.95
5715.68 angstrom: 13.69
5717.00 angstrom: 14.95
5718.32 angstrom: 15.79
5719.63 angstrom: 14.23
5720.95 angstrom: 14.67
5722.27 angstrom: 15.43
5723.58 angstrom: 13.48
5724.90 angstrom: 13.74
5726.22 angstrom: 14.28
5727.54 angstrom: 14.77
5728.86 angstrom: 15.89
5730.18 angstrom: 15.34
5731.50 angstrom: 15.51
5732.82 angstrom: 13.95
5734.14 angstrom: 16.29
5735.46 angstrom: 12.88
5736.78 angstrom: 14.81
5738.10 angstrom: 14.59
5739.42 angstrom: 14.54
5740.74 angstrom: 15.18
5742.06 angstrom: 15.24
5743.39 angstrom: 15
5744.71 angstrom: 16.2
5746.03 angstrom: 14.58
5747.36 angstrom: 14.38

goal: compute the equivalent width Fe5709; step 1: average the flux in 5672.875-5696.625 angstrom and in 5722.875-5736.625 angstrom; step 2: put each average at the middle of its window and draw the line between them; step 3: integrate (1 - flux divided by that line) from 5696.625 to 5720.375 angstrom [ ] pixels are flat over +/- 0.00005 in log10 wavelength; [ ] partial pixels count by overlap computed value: 0.2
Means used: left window 14.9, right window 14.6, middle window 14.6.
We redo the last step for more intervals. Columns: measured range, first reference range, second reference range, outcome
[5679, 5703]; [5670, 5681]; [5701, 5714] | 0.4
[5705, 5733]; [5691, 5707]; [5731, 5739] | -0.6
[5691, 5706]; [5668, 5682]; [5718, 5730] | 0.4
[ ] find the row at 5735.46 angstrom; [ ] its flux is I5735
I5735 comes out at 12.88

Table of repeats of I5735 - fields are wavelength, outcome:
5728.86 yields 15.89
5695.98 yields 14.06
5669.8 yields 14.49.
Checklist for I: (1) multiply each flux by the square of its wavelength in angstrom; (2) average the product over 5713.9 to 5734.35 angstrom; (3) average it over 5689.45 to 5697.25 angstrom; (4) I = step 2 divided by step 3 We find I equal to 1.01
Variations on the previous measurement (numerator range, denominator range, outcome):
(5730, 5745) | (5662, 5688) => 1.03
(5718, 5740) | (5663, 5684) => 1.02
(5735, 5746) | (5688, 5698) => 1.03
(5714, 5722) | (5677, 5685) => 1.01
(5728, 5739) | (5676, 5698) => 1.03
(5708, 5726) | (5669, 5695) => 1.01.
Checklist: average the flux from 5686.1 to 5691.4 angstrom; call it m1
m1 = 14.9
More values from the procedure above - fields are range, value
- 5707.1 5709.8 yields 14.8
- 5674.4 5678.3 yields 15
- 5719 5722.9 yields 14.8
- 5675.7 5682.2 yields 15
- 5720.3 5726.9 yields 14.3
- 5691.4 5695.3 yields 15.2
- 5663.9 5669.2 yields 14.6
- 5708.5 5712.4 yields 15.5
